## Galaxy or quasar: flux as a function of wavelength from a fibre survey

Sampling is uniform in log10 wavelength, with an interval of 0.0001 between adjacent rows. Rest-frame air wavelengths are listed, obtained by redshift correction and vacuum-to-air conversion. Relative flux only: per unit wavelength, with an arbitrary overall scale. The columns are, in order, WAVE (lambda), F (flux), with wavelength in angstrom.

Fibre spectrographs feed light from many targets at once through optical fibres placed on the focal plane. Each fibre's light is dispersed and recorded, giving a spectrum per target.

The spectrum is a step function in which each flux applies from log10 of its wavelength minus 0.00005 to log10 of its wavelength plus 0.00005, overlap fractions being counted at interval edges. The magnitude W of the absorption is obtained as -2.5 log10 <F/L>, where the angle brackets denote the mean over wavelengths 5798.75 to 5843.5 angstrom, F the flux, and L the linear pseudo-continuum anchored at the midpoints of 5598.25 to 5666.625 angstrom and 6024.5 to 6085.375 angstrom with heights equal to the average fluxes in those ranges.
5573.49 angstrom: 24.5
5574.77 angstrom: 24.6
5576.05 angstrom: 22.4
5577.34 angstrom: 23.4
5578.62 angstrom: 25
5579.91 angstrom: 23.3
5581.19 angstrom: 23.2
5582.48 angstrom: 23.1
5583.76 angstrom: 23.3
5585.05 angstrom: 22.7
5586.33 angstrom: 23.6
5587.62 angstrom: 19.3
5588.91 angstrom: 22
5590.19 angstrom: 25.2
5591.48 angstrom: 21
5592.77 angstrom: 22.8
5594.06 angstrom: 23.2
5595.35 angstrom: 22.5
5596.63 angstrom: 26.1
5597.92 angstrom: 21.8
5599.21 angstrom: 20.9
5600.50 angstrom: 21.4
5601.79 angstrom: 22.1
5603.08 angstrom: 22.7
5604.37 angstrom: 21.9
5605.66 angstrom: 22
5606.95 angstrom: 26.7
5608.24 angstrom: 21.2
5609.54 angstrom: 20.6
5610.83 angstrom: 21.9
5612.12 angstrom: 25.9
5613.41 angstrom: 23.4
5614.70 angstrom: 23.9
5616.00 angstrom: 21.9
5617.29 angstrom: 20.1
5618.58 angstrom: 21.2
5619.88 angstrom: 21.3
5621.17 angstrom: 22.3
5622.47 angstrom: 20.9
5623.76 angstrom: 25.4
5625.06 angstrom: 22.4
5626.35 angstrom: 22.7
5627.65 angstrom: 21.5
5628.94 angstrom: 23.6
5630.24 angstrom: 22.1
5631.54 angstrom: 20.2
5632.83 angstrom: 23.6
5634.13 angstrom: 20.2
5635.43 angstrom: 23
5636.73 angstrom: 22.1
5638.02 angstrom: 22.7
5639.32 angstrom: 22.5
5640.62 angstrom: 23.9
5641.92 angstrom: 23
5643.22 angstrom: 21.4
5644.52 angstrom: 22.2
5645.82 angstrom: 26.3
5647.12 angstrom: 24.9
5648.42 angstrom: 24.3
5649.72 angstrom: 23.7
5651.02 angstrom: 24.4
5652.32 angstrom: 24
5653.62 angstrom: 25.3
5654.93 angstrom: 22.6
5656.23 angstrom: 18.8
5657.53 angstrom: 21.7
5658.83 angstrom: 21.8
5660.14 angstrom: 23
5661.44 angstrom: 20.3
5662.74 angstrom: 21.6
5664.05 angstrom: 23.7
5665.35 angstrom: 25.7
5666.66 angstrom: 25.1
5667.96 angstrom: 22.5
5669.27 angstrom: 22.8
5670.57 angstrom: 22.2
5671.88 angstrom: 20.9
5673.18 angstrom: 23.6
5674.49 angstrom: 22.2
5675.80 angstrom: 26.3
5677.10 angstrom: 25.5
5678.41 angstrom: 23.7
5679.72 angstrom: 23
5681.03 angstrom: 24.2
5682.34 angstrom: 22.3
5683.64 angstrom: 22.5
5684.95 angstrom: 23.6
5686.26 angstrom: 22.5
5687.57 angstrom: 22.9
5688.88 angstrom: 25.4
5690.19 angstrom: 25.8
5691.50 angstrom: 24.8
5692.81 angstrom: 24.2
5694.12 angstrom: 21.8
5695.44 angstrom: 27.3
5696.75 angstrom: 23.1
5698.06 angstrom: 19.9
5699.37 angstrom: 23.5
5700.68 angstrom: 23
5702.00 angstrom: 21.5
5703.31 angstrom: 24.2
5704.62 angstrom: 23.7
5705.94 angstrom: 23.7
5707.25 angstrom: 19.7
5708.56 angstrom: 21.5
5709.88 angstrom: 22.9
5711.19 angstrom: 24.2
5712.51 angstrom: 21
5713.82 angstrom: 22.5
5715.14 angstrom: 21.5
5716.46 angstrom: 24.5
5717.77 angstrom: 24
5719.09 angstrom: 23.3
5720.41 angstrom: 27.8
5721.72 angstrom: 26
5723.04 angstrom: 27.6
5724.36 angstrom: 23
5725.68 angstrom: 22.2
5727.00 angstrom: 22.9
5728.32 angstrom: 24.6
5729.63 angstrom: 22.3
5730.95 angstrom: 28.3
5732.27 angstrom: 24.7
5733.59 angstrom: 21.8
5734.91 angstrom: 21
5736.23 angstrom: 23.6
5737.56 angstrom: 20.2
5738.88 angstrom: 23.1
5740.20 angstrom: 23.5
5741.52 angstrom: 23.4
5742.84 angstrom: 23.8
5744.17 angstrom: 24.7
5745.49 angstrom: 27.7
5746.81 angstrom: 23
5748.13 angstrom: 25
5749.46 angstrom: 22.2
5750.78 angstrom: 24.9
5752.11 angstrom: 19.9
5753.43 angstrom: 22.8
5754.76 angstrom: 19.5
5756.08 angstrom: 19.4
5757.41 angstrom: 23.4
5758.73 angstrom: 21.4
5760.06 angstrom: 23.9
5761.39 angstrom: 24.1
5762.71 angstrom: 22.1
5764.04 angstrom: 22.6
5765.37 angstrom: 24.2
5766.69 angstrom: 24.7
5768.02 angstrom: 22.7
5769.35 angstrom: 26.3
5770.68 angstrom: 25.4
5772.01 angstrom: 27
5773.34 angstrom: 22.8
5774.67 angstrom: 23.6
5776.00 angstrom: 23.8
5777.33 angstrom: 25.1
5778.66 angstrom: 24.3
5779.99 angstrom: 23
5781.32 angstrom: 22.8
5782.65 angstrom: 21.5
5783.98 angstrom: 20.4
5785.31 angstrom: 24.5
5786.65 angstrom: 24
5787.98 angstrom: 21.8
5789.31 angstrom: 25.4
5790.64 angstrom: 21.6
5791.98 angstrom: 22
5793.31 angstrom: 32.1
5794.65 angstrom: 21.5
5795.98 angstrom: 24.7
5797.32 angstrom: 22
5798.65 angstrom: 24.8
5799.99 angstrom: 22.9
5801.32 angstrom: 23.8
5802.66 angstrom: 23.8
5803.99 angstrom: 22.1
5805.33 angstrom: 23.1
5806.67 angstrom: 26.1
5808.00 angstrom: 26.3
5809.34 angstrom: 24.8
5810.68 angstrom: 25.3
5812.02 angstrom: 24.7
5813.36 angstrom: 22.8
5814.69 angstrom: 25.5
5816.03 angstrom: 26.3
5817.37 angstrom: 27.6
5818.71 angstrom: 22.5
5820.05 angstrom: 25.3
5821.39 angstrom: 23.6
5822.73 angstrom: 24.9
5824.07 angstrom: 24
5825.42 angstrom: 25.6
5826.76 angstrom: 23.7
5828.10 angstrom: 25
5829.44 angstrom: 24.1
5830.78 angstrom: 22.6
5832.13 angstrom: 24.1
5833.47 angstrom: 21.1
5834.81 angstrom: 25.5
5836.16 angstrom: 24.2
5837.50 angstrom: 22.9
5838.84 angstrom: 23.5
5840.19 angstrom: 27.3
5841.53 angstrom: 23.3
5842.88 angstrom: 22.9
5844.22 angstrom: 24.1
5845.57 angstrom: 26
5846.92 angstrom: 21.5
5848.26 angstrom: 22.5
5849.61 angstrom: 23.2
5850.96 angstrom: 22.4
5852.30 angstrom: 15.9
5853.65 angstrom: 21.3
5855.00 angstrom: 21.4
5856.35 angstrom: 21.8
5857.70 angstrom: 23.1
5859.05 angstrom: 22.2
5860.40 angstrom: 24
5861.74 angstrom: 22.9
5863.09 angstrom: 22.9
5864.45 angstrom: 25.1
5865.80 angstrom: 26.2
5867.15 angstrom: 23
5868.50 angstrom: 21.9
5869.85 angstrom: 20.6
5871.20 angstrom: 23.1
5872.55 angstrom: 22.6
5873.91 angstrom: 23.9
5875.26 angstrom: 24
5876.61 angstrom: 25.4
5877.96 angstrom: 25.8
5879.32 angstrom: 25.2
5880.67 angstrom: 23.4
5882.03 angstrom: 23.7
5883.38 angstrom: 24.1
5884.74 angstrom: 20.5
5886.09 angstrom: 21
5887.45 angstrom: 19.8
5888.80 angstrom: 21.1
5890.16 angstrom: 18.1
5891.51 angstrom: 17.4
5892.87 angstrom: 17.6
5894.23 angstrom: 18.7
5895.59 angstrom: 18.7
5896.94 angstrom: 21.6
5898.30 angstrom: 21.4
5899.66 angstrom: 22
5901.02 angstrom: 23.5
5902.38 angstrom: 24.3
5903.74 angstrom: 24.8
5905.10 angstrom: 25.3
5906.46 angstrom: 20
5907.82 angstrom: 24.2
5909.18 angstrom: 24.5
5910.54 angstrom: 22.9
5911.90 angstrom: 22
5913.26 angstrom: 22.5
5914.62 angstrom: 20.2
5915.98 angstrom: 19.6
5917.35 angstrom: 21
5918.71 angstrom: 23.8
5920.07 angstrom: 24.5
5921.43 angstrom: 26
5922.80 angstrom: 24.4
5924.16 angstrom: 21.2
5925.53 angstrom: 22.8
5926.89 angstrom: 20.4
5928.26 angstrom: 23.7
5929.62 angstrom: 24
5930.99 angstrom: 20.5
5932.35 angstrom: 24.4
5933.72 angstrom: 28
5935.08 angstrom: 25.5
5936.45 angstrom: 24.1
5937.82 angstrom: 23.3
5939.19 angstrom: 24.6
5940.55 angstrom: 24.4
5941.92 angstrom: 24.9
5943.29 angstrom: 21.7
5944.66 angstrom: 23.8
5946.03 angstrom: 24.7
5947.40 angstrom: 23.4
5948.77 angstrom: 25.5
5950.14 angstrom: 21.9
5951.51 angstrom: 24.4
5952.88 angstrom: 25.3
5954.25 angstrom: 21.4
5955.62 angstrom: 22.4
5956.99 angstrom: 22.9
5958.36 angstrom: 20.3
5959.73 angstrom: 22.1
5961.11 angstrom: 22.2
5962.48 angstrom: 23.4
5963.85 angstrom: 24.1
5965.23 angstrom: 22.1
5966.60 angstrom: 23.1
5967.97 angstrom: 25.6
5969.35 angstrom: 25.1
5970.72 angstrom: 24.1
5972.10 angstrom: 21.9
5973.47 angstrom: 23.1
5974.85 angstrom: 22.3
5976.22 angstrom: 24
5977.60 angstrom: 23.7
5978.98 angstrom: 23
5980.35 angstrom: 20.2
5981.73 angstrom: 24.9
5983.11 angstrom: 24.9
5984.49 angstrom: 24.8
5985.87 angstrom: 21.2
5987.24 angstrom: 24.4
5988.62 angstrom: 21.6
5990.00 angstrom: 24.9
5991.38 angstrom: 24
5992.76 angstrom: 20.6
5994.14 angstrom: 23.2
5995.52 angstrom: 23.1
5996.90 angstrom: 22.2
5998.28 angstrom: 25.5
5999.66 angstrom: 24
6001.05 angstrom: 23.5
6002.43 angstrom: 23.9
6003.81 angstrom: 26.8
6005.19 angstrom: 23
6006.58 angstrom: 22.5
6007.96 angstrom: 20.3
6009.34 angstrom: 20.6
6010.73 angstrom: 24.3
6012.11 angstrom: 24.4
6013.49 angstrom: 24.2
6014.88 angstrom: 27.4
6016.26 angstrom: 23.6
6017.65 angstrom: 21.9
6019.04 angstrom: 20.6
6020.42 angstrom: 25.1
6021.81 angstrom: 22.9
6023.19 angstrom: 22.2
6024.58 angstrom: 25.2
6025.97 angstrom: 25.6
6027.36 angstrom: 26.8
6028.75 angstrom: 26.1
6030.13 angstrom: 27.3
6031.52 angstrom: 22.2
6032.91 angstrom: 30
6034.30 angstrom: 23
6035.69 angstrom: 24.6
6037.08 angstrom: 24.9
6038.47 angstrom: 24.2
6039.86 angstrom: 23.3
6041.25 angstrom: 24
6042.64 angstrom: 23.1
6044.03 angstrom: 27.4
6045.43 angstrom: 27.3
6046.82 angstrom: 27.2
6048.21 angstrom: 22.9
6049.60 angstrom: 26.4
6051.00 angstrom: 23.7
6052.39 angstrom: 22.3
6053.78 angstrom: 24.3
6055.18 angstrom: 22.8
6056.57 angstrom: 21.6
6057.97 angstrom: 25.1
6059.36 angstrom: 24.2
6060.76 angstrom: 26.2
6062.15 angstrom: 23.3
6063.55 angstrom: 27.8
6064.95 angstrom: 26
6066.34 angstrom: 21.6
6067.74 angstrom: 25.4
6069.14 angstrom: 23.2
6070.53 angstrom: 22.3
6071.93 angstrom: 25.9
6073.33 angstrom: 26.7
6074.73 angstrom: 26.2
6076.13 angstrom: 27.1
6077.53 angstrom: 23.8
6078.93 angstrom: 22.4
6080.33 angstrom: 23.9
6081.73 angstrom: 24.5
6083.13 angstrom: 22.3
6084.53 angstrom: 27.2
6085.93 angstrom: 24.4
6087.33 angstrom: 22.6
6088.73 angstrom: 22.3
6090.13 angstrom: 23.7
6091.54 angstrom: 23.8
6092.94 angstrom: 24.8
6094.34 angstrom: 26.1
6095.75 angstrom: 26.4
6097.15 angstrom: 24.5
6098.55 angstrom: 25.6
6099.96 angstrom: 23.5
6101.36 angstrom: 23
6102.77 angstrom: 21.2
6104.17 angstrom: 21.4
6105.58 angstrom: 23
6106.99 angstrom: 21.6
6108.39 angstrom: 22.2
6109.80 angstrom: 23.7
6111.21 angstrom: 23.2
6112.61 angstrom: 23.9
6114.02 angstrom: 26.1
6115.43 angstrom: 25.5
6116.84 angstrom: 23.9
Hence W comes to -0.03 mag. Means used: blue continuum 22.7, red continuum 24.8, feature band 24.3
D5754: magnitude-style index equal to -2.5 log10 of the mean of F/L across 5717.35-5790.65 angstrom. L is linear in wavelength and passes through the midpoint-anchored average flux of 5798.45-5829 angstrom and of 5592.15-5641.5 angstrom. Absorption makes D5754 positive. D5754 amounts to 0.02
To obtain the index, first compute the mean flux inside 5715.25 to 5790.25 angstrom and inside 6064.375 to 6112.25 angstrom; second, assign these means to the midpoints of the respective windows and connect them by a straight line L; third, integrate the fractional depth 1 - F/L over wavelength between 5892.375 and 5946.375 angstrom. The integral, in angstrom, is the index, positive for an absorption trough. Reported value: 2.00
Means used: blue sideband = 23.6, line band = 22.9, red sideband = 24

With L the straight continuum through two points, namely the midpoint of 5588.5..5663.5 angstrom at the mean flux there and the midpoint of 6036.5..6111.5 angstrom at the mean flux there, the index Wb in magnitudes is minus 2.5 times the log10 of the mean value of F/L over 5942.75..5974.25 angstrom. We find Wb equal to 0.03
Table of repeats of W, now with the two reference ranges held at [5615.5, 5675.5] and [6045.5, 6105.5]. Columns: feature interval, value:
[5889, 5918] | 0.11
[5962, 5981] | 0.03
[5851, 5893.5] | 0.06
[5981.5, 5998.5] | 0.03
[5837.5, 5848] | -0.02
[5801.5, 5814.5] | -0.05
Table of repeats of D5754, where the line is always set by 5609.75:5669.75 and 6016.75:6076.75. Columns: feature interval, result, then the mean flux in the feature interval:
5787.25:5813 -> -0.03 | 24.1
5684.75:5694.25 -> -0.05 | 24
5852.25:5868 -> 0.05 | 22.7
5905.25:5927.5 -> 0.07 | 22.6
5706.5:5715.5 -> 0.06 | 21.9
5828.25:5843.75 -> -0.01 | 23.8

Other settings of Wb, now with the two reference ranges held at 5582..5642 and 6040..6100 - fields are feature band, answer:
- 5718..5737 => -0.054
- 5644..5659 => -0.034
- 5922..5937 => 0.017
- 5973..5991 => 0.038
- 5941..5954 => 0.006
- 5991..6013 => 0.046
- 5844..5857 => 0.078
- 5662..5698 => -0.037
